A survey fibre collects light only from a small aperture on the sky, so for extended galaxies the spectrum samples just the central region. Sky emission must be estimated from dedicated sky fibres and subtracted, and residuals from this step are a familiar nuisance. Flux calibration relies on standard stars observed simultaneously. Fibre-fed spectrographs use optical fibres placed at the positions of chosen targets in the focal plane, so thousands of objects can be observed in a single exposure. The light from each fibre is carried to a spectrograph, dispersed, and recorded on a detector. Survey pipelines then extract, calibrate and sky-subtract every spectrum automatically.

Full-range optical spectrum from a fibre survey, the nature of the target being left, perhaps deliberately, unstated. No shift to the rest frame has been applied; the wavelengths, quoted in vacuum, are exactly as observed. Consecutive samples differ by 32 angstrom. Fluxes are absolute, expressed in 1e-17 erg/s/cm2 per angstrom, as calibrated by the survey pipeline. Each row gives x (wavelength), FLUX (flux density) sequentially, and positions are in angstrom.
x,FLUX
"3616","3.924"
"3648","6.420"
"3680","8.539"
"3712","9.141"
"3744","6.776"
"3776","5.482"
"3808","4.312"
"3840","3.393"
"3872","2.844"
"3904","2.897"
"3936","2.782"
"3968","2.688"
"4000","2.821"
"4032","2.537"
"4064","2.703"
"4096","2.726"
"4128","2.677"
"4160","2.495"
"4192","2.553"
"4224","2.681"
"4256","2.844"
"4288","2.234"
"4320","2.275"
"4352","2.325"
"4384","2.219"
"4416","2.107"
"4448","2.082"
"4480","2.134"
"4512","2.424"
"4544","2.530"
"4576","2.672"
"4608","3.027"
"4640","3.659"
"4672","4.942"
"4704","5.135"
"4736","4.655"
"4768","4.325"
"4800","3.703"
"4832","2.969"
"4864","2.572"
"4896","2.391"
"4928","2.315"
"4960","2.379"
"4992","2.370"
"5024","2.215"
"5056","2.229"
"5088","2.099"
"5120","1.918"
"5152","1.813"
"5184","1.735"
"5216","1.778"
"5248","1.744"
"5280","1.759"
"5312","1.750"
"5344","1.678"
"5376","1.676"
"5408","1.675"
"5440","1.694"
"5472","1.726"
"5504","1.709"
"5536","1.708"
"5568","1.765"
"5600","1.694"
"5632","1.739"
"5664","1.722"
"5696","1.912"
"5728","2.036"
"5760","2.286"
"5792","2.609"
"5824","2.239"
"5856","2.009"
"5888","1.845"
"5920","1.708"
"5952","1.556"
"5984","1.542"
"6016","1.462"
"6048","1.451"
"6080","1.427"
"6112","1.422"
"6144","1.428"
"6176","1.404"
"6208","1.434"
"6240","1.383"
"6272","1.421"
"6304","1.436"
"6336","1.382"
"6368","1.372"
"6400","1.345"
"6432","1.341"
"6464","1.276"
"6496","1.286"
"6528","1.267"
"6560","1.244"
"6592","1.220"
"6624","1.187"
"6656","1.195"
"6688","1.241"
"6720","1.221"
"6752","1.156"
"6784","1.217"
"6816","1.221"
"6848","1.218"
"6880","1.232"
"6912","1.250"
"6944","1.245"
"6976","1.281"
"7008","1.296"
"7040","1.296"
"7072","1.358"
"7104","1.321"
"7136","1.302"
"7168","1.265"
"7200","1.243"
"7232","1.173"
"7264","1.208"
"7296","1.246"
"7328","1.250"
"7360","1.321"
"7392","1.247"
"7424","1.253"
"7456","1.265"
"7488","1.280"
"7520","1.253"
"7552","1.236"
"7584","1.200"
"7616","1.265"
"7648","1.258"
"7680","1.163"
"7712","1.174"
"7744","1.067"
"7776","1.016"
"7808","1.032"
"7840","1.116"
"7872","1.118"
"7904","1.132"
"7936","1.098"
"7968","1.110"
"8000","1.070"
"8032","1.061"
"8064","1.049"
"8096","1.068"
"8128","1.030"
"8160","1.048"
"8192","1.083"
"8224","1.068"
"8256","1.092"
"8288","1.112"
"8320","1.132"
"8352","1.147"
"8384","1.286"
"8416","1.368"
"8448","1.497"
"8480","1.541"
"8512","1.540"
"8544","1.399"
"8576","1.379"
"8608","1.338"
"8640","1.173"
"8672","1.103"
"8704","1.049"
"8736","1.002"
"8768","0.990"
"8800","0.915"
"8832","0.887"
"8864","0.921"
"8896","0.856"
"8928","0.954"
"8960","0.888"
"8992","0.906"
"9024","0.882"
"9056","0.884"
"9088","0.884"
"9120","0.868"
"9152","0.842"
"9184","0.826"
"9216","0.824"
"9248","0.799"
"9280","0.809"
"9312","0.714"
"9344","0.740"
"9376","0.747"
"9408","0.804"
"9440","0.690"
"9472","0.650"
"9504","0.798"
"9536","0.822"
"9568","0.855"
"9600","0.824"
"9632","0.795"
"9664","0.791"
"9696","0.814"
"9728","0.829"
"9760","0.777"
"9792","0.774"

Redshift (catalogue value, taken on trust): 2.04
